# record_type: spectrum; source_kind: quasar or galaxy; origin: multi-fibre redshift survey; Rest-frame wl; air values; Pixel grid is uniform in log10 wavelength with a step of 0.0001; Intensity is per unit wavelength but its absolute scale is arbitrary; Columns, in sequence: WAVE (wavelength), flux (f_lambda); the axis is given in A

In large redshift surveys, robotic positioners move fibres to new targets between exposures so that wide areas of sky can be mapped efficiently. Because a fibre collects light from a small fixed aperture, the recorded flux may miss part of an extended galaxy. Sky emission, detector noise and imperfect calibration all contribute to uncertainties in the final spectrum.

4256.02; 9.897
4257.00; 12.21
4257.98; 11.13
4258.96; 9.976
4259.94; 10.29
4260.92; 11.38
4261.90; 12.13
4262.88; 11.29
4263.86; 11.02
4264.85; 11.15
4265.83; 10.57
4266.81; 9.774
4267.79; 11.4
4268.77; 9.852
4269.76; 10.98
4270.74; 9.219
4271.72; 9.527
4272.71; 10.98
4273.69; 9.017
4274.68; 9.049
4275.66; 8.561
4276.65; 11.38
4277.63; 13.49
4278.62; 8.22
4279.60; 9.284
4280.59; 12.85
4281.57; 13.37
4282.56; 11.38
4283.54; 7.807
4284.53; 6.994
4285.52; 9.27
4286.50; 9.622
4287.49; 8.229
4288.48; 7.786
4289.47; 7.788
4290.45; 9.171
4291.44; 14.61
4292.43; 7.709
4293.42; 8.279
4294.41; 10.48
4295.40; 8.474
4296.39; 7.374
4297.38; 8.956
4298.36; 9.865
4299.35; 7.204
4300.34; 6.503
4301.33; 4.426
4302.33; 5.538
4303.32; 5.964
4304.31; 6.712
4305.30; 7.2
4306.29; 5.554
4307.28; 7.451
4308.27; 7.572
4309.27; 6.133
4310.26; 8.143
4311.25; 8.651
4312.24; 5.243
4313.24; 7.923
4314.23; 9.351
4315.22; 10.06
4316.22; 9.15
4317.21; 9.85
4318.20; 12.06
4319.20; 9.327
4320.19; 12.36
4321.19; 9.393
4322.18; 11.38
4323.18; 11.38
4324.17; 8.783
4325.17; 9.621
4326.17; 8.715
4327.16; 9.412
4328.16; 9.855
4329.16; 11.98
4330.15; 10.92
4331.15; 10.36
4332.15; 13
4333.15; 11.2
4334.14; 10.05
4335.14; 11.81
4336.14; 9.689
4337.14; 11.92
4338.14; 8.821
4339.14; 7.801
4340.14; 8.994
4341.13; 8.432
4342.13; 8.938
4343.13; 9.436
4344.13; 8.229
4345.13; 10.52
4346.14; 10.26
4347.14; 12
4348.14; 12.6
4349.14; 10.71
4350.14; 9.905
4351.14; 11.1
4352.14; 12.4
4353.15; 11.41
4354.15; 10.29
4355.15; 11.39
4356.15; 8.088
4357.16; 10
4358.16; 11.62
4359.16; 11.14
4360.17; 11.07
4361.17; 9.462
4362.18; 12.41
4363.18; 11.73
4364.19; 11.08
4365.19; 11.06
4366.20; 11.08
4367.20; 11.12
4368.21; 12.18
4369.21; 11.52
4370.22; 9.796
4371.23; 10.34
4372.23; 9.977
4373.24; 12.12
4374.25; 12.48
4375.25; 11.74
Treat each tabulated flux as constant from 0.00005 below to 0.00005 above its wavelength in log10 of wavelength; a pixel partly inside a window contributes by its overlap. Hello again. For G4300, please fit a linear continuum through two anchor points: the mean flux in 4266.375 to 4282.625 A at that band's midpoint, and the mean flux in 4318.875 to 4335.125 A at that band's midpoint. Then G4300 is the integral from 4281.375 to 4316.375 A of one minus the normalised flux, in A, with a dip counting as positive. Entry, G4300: 7.8 A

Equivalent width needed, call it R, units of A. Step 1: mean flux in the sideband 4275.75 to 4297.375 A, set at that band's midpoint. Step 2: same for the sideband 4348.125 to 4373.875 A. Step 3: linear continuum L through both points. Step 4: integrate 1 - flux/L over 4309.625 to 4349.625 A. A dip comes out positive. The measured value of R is 1.80 A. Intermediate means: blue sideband 9.65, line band 9.95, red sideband 11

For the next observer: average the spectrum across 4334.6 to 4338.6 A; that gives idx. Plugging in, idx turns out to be 10.6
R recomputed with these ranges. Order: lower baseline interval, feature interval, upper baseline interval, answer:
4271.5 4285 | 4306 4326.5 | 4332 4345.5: 2.0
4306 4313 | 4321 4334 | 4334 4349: -2.7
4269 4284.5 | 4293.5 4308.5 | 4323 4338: 4.4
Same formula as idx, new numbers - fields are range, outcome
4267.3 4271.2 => 10.4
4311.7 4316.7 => 8.34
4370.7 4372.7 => 10.2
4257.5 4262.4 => 11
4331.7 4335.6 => 11.5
